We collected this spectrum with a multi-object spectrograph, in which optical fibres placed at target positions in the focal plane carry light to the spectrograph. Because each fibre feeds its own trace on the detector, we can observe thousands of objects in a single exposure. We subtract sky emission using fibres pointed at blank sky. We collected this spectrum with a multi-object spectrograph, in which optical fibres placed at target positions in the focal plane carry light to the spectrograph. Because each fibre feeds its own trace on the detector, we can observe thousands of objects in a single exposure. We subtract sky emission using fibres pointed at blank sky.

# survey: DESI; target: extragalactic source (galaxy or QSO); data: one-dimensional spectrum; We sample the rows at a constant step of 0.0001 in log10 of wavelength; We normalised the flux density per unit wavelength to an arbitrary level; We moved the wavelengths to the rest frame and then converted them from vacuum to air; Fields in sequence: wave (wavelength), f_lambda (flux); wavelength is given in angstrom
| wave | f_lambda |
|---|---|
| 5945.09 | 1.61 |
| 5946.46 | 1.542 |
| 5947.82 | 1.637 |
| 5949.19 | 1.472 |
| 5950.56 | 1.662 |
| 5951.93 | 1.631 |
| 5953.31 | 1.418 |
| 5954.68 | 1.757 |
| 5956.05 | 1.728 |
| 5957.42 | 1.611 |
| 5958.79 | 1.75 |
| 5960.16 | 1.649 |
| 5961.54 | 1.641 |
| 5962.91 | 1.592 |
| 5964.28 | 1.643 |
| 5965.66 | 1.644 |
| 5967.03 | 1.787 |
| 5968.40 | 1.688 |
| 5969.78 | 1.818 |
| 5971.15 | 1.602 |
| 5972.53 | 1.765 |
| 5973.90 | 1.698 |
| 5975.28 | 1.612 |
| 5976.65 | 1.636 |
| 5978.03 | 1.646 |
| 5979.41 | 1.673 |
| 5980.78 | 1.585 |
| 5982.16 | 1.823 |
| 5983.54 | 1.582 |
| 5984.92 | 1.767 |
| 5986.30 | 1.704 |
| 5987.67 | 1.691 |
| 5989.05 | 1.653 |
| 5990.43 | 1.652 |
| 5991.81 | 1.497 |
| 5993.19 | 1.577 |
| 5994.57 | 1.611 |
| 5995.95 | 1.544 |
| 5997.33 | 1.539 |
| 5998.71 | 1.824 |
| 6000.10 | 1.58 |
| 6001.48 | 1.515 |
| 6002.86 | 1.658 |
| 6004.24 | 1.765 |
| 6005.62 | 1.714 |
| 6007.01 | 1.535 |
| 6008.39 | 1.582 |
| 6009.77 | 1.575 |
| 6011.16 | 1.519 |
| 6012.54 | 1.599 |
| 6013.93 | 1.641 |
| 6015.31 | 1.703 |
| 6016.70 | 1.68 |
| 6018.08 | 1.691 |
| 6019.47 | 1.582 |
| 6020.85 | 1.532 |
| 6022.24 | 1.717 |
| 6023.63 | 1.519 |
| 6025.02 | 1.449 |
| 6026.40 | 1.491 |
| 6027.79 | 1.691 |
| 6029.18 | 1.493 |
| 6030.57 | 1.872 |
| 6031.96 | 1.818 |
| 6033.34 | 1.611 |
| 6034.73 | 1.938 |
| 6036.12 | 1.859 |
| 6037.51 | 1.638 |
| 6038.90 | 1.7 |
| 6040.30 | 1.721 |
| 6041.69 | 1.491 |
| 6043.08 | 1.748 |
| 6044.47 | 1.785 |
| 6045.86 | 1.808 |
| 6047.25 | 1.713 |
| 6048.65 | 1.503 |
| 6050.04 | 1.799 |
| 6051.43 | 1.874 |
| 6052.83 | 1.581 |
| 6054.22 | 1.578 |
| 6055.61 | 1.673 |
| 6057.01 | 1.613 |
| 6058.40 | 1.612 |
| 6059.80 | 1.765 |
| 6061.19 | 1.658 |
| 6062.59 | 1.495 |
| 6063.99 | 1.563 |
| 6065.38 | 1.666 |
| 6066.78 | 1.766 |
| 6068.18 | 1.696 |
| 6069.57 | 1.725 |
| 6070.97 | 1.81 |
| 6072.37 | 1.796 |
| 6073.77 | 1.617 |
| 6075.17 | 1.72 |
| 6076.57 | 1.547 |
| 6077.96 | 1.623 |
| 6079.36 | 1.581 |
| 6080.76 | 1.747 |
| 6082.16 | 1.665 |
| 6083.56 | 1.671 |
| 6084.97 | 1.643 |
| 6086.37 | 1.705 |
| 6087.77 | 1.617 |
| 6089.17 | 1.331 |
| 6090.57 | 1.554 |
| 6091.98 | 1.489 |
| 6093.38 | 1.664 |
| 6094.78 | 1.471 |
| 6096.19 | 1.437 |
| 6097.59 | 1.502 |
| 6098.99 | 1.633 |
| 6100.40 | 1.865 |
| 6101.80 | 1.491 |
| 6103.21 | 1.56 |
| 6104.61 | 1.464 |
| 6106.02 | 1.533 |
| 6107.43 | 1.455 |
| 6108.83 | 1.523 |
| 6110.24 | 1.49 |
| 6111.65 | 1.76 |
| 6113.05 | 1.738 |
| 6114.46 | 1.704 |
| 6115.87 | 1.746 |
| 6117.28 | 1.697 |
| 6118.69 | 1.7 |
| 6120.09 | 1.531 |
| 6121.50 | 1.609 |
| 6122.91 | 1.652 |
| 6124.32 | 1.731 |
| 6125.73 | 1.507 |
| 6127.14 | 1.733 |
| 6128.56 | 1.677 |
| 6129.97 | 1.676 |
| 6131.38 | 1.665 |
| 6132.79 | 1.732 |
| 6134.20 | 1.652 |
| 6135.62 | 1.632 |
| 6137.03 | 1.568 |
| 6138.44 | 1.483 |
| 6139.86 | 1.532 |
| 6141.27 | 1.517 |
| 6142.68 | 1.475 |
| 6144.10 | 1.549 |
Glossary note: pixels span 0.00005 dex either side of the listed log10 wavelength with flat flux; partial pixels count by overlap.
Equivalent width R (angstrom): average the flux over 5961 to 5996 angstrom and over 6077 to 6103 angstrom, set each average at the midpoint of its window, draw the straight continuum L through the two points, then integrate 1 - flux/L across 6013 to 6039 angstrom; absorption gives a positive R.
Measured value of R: -0.5 angstrom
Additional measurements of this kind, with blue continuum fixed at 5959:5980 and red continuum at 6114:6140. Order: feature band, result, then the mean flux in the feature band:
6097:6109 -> 0.6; 1.56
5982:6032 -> 1.2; 1.63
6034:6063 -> -0.6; 1.69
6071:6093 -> 0.4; 1.63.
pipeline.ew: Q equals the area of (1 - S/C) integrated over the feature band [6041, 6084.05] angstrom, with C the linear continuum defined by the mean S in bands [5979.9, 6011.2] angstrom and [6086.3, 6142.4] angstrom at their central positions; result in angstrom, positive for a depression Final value -1.6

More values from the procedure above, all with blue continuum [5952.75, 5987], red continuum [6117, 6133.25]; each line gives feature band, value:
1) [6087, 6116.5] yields 1.6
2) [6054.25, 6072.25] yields -0.1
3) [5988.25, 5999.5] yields 0.4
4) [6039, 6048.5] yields -0.2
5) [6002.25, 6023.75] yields 0.5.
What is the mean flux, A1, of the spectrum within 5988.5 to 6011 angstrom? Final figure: 1.61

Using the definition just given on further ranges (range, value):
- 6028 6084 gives 1.69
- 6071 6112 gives 1.59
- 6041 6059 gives 1.68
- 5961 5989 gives 1.68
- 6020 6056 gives 1.68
